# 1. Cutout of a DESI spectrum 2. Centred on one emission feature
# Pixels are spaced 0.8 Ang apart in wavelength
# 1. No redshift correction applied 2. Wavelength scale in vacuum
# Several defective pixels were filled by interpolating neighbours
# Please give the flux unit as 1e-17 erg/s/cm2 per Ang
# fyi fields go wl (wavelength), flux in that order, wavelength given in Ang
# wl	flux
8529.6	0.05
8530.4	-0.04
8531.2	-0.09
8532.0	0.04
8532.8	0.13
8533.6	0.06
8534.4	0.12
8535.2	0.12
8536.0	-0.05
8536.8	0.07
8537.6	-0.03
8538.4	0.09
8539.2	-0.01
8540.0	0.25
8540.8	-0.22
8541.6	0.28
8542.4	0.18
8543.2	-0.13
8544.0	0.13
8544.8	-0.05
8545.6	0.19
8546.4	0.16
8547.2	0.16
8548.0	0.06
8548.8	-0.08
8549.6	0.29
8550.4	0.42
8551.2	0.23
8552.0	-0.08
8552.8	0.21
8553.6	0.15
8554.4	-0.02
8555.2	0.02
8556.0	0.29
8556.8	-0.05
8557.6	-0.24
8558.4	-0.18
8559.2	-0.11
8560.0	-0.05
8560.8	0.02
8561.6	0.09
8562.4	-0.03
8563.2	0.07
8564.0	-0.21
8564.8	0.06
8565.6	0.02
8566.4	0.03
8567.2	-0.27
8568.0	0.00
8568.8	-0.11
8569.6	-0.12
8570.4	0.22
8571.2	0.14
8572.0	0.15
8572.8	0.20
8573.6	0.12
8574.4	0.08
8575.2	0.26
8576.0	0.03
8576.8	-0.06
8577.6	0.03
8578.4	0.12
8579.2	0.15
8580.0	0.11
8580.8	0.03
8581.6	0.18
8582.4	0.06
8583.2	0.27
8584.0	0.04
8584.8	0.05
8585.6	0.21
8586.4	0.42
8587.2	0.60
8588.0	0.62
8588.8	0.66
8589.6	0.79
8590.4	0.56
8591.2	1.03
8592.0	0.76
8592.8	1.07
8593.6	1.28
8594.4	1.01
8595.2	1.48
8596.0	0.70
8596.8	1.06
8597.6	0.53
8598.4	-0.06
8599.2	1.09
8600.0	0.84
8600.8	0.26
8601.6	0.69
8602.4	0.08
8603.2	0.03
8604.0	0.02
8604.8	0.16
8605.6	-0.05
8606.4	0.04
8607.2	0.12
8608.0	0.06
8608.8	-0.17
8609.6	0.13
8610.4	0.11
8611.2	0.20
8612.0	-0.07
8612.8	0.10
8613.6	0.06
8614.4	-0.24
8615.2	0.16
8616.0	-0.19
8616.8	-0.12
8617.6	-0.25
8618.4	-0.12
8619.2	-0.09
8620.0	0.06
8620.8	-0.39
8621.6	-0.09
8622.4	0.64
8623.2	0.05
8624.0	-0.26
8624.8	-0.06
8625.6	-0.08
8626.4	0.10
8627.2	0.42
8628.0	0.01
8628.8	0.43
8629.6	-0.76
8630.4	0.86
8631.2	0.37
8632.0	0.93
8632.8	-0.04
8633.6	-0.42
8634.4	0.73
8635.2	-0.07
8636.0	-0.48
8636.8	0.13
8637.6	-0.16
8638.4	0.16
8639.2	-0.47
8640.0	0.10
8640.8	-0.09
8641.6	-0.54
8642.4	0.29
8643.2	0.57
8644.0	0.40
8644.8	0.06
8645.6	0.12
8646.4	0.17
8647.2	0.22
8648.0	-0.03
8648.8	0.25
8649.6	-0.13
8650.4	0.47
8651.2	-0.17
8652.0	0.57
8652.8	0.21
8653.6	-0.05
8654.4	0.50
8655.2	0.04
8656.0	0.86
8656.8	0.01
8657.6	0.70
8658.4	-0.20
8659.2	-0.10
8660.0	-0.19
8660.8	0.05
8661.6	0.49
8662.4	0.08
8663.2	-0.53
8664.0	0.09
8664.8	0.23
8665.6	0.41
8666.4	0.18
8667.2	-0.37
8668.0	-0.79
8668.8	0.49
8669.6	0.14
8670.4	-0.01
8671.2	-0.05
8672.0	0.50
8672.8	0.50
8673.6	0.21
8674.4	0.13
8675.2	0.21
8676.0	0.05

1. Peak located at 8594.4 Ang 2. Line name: [O II]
